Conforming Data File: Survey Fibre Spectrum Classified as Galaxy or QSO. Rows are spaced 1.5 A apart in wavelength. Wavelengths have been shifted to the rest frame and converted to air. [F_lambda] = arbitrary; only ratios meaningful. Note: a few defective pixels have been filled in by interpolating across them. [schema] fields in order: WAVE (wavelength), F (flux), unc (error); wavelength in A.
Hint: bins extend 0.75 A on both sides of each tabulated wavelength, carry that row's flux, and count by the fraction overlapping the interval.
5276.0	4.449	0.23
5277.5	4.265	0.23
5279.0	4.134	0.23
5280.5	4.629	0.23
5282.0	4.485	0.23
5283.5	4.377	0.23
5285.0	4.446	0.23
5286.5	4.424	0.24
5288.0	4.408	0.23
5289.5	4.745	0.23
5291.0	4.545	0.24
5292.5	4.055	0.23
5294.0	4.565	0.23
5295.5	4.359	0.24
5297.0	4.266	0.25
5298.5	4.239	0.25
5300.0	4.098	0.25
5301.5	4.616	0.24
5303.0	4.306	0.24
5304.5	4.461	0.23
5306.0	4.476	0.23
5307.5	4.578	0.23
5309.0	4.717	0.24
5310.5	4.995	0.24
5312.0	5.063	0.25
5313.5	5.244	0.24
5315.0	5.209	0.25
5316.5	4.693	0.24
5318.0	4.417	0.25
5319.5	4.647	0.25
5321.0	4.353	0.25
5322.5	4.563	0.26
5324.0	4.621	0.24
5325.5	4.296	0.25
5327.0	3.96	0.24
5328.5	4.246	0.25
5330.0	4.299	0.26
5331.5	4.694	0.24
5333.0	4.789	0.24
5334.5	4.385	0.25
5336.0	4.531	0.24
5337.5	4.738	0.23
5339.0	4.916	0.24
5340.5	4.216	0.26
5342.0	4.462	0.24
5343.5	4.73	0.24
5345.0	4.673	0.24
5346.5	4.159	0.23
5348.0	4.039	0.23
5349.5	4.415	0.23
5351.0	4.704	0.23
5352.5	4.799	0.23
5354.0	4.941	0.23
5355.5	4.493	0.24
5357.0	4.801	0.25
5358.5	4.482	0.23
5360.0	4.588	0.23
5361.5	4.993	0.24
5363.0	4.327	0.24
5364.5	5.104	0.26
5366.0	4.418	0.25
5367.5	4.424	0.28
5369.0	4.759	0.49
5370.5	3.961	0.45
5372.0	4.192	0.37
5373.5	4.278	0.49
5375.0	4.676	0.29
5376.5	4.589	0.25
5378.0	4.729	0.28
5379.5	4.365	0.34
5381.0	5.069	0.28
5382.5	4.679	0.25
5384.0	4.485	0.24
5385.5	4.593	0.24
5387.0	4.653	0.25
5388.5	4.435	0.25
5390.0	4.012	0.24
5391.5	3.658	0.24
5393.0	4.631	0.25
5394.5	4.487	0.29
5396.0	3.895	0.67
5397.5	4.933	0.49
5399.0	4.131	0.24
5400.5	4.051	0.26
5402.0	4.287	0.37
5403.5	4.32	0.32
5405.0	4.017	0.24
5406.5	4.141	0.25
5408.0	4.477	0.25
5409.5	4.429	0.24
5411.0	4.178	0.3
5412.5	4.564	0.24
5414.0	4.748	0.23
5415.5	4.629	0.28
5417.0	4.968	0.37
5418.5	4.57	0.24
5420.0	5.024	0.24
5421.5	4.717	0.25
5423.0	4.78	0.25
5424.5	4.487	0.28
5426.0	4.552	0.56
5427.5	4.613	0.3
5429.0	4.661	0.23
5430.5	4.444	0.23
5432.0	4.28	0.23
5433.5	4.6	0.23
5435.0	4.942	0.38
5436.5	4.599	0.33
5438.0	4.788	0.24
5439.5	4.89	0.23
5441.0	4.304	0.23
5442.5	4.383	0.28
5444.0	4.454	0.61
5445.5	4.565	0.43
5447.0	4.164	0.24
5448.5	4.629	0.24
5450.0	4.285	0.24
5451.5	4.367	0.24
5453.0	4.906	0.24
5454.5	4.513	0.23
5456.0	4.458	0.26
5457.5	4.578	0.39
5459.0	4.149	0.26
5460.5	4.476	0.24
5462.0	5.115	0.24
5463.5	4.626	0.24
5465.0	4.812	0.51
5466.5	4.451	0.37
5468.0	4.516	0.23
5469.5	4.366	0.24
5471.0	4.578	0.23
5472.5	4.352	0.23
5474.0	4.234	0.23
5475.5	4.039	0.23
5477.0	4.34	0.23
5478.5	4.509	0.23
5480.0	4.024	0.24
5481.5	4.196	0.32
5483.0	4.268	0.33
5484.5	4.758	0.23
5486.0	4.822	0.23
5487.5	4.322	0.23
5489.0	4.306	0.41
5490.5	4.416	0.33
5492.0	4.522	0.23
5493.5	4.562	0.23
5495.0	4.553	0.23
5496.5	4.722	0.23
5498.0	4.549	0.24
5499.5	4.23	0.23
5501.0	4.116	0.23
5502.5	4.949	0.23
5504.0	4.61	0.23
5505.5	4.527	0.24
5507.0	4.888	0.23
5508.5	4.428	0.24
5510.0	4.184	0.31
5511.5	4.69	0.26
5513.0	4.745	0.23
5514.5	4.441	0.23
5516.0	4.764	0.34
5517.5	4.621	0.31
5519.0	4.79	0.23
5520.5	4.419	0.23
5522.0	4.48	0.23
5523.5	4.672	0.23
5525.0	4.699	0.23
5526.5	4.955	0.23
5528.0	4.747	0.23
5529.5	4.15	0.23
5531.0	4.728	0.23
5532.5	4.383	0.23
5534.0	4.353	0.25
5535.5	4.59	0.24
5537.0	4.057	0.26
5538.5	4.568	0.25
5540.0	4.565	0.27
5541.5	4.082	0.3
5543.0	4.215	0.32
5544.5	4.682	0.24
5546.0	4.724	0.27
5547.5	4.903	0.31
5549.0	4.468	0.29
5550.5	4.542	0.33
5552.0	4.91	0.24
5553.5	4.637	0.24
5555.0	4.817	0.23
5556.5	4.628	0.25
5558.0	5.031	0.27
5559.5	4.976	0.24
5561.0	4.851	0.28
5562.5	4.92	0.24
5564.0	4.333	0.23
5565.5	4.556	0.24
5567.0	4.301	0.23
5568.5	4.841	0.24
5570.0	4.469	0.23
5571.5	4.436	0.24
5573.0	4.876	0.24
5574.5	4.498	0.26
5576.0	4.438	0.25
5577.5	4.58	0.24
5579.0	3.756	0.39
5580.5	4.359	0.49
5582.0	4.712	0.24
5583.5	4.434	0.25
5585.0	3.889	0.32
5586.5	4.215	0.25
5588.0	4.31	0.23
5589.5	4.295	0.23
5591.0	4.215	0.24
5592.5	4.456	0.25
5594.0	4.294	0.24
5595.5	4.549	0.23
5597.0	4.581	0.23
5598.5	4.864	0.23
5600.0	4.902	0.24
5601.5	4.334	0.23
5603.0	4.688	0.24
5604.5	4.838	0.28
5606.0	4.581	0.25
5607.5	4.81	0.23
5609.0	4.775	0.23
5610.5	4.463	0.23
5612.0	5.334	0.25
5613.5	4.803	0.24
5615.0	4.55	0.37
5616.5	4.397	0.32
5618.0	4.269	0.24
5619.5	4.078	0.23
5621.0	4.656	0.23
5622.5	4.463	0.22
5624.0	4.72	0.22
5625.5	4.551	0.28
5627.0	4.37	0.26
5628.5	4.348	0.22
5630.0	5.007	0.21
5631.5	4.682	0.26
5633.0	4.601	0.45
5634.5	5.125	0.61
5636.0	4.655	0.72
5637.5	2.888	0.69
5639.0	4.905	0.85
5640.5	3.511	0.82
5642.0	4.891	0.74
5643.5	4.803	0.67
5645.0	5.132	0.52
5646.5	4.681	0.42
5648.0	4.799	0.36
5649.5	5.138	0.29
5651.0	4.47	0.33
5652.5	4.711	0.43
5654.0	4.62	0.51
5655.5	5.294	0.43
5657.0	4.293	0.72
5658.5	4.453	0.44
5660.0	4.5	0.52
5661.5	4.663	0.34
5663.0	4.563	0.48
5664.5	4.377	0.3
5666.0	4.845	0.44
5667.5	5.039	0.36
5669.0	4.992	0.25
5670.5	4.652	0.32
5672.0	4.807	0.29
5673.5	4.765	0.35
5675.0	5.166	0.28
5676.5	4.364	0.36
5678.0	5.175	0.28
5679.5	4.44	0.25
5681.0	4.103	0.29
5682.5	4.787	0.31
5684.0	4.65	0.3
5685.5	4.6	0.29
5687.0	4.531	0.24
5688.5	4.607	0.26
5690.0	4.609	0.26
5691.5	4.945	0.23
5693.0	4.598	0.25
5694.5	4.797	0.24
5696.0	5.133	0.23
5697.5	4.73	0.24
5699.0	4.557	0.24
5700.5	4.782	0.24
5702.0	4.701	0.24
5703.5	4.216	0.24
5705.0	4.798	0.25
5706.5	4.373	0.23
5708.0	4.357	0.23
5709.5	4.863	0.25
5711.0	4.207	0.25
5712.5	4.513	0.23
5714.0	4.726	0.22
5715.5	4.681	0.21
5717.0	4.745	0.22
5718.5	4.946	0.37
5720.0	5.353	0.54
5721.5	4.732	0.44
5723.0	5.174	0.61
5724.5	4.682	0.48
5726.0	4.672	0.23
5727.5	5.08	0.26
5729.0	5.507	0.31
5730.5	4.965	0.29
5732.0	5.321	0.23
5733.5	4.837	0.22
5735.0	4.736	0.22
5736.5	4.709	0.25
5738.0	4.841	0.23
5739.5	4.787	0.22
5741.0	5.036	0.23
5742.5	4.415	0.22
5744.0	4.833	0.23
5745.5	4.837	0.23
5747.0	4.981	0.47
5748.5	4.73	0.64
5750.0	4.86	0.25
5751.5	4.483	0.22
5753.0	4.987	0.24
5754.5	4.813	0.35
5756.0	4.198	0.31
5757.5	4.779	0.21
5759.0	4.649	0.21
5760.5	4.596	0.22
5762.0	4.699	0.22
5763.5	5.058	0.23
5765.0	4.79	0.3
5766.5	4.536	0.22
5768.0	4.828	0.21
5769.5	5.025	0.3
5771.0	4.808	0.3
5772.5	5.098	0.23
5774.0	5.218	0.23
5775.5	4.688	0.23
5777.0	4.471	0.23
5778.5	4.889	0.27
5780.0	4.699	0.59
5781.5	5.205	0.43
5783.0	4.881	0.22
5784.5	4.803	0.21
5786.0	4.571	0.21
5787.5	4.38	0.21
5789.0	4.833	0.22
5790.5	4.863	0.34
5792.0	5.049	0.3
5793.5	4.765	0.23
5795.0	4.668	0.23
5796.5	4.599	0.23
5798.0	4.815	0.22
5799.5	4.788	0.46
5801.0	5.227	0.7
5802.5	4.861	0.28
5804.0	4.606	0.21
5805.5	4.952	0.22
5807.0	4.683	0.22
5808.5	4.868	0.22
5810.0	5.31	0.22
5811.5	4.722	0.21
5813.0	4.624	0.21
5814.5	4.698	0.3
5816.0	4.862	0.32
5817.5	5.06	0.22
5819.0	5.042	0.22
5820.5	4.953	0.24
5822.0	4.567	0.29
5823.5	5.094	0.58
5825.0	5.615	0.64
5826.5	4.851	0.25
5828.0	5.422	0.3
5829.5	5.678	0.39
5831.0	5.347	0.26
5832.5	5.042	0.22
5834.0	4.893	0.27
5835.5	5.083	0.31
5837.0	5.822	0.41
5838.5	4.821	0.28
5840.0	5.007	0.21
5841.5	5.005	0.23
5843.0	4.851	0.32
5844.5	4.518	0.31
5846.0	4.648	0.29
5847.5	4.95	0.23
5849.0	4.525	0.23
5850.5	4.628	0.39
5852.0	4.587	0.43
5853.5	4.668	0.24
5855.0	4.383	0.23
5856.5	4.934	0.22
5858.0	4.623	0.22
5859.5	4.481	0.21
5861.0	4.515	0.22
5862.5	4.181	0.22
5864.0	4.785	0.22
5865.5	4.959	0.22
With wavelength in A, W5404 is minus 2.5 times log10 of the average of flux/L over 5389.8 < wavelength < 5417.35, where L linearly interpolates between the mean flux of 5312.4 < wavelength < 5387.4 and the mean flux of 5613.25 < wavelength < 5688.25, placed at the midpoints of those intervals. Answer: 0.06 mag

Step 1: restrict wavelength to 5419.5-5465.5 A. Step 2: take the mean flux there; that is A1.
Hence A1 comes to 4.58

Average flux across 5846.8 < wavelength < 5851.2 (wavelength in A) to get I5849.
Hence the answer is 4.7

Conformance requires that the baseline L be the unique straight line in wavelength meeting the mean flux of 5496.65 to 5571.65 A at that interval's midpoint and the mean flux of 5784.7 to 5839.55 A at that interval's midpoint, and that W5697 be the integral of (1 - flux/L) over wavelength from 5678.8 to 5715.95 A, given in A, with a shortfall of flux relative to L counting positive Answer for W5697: 1.4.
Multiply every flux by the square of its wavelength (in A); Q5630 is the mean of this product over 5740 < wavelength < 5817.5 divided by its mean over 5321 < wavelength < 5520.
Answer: 1.2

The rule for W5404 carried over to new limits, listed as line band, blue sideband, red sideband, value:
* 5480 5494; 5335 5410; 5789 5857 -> 0.04 mag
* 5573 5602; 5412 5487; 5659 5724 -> 0.05 mag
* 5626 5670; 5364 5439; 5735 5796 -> 0.01 mag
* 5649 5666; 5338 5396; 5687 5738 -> 0.02 mag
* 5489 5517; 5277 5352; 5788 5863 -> 0.02 mag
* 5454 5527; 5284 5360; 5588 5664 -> 0.01 mag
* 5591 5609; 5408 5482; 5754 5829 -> 0.01 mag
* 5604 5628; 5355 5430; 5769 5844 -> 0.03 mag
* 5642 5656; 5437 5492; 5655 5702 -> -0.04 mag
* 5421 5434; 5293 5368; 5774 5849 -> 0.02 mag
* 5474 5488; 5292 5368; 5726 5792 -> 0.07 mag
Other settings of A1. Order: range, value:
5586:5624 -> 4.55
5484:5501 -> 4.5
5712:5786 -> 4.83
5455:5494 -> 4.45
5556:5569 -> 4.71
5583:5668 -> 4.57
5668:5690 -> 4.69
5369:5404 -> 4.4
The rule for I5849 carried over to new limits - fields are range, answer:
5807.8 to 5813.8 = 4.88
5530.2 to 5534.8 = 4.49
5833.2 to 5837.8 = 5.26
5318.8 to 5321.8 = 4.5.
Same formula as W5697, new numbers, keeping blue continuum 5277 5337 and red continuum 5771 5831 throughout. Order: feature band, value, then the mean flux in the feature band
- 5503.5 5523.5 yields 0.4 A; 4.59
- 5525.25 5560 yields 0.7 A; 4.59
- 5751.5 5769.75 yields 0.5 A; 4.73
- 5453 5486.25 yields 1.2 A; 4.47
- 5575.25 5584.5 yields 0.7 A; 4.37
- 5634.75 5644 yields 0.9 A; 4.31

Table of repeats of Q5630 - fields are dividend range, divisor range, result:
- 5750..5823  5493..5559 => 1.15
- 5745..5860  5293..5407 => 1.27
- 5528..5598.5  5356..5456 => 1.06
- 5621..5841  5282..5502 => 1.20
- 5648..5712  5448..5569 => 1.09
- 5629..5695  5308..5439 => 1.14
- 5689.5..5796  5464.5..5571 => 1.14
